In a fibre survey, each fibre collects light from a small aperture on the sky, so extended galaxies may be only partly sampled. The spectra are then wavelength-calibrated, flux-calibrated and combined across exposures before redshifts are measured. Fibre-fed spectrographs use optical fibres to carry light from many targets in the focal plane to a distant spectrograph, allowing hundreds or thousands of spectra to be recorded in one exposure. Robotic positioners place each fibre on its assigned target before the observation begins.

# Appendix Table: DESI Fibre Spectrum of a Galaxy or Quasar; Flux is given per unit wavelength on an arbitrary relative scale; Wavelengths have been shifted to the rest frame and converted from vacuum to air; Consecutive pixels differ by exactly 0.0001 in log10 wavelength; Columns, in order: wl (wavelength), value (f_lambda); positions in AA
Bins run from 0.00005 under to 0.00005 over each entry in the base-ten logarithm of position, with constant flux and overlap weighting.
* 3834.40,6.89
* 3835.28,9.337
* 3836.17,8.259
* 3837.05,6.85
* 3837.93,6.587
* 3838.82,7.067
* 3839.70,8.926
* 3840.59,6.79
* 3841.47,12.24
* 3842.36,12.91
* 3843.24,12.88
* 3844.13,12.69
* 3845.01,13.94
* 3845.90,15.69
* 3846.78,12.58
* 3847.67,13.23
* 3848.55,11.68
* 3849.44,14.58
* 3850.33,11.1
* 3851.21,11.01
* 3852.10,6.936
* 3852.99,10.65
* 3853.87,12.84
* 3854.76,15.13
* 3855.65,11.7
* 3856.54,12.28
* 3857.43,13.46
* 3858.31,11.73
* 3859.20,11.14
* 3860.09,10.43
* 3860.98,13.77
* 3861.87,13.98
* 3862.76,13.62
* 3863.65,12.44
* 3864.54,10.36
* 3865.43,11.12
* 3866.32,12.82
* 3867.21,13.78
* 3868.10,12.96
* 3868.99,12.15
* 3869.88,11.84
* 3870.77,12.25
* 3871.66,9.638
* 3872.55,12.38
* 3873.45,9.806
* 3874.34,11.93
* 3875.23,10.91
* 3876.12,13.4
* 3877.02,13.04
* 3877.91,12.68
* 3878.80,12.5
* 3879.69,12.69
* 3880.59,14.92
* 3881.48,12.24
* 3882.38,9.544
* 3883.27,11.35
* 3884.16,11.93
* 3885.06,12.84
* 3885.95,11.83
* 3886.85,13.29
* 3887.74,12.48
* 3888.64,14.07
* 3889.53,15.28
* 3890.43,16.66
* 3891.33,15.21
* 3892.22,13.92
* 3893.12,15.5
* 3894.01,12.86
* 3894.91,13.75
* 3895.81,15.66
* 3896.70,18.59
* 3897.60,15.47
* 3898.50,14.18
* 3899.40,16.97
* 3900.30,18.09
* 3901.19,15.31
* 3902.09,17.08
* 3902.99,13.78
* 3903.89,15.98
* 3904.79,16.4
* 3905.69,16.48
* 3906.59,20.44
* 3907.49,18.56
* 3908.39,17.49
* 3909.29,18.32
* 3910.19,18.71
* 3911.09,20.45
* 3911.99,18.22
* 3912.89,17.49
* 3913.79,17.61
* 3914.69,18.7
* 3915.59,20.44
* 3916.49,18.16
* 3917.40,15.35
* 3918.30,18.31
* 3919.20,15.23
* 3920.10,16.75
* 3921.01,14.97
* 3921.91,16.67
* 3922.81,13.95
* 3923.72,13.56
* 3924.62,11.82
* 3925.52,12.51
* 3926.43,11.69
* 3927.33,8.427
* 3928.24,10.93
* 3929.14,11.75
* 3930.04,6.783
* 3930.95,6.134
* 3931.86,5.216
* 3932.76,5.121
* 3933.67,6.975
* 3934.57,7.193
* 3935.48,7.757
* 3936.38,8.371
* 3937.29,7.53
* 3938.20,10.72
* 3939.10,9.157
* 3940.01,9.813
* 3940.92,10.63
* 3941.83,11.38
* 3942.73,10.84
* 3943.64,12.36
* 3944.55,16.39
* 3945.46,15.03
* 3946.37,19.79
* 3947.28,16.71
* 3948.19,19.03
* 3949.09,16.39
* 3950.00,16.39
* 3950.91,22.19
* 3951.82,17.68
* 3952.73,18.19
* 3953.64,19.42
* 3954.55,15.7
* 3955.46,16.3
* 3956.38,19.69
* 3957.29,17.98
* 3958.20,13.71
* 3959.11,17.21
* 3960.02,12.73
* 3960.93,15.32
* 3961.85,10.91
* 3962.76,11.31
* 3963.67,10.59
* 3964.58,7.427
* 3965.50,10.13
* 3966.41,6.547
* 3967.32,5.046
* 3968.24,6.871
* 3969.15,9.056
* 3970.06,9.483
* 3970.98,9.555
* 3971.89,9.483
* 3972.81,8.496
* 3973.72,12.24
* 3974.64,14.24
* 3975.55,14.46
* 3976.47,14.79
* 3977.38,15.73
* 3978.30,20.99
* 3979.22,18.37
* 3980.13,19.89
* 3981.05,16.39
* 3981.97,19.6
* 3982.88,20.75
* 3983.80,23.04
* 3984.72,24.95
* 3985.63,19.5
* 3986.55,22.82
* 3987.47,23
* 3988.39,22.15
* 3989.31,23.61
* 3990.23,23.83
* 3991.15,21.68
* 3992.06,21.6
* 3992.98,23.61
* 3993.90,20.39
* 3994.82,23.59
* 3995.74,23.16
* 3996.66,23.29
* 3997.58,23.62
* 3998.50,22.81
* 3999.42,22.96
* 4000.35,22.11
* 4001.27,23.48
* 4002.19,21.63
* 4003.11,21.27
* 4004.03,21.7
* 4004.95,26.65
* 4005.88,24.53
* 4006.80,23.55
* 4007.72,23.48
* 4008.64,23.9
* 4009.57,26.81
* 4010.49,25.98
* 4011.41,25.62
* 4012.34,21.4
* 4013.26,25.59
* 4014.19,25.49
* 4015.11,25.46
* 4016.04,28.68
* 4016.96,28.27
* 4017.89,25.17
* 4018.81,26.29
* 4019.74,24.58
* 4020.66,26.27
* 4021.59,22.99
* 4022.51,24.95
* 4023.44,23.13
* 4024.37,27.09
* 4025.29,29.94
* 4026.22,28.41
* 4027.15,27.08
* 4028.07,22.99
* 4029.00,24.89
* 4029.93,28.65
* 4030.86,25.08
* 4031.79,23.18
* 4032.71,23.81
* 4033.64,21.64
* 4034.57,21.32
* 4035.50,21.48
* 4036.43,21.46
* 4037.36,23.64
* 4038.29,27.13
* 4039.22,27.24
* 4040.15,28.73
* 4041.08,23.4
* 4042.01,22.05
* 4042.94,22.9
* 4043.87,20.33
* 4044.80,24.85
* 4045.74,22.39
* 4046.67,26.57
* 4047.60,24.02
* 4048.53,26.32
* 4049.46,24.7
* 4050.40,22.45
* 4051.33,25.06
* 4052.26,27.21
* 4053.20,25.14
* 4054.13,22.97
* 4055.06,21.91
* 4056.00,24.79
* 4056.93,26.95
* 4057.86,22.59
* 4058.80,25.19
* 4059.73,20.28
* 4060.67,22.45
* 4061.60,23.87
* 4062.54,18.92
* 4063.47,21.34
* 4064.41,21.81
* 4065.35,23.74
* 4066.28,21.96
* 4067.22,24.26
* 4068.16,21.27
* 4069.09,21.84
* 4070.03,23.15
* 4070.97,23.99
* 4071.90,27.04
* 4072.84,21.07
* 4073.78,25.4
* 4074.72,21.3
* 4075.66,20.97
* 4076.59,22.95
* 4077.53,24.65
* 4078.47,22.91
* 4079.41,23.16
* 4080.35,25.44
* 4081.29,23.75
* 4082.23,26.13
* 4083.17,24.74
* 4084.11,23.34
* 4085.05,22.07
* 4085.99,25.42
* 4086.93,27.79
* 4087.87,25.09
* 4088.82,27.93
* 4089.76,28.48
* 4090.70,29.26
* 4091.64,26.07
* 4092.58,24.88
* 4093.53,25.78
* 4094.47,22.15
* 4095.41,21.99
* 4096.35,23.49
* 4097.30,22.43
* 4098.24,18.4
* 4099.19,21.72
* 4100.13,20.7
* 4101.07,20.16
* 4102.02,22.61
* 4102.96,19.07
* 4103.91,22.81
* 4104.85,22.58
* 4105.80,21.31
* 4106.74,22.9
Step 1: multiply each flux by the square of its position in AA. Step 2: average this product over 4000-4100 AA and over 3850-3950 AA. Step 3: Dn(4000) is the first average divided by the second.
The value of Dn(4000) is 1.94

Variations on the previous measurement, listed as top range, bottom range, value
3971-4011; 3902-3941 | 1.59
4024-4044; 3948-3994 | 1.57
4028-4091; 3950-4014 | 1.34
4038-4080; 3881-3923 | 1.61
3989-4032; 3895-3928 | 1.58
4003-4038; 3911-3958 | 1.87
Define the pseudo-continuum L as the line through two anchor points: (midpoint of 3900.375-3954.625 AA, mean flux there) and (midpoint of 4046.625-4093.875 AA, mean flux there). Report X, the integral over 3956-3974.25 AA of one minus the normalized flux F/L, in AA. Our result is 6.1 AA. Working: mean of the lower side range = 14.4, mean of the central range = 11.2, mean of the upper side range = 24.1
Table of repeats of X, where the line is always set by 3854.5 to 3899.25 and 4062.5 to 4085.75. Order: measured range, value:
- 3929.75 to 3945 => 6.77 AA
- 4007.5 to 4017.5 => -2.78 AA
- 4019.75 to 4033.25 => -3.15 AA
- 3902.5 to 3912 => -2.04 AA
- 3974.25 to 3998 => -2.65 AA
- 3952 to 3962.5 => 0.65 AA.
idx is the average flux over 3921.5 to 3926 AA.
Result 13.7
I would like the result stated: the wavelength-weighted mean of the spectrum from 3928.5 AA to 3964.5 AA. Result 12.9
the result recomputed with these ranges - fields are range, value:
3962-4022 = 19.9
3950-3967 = 14.6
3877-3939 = 13.9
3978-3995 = 21.5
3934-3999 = 15.8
